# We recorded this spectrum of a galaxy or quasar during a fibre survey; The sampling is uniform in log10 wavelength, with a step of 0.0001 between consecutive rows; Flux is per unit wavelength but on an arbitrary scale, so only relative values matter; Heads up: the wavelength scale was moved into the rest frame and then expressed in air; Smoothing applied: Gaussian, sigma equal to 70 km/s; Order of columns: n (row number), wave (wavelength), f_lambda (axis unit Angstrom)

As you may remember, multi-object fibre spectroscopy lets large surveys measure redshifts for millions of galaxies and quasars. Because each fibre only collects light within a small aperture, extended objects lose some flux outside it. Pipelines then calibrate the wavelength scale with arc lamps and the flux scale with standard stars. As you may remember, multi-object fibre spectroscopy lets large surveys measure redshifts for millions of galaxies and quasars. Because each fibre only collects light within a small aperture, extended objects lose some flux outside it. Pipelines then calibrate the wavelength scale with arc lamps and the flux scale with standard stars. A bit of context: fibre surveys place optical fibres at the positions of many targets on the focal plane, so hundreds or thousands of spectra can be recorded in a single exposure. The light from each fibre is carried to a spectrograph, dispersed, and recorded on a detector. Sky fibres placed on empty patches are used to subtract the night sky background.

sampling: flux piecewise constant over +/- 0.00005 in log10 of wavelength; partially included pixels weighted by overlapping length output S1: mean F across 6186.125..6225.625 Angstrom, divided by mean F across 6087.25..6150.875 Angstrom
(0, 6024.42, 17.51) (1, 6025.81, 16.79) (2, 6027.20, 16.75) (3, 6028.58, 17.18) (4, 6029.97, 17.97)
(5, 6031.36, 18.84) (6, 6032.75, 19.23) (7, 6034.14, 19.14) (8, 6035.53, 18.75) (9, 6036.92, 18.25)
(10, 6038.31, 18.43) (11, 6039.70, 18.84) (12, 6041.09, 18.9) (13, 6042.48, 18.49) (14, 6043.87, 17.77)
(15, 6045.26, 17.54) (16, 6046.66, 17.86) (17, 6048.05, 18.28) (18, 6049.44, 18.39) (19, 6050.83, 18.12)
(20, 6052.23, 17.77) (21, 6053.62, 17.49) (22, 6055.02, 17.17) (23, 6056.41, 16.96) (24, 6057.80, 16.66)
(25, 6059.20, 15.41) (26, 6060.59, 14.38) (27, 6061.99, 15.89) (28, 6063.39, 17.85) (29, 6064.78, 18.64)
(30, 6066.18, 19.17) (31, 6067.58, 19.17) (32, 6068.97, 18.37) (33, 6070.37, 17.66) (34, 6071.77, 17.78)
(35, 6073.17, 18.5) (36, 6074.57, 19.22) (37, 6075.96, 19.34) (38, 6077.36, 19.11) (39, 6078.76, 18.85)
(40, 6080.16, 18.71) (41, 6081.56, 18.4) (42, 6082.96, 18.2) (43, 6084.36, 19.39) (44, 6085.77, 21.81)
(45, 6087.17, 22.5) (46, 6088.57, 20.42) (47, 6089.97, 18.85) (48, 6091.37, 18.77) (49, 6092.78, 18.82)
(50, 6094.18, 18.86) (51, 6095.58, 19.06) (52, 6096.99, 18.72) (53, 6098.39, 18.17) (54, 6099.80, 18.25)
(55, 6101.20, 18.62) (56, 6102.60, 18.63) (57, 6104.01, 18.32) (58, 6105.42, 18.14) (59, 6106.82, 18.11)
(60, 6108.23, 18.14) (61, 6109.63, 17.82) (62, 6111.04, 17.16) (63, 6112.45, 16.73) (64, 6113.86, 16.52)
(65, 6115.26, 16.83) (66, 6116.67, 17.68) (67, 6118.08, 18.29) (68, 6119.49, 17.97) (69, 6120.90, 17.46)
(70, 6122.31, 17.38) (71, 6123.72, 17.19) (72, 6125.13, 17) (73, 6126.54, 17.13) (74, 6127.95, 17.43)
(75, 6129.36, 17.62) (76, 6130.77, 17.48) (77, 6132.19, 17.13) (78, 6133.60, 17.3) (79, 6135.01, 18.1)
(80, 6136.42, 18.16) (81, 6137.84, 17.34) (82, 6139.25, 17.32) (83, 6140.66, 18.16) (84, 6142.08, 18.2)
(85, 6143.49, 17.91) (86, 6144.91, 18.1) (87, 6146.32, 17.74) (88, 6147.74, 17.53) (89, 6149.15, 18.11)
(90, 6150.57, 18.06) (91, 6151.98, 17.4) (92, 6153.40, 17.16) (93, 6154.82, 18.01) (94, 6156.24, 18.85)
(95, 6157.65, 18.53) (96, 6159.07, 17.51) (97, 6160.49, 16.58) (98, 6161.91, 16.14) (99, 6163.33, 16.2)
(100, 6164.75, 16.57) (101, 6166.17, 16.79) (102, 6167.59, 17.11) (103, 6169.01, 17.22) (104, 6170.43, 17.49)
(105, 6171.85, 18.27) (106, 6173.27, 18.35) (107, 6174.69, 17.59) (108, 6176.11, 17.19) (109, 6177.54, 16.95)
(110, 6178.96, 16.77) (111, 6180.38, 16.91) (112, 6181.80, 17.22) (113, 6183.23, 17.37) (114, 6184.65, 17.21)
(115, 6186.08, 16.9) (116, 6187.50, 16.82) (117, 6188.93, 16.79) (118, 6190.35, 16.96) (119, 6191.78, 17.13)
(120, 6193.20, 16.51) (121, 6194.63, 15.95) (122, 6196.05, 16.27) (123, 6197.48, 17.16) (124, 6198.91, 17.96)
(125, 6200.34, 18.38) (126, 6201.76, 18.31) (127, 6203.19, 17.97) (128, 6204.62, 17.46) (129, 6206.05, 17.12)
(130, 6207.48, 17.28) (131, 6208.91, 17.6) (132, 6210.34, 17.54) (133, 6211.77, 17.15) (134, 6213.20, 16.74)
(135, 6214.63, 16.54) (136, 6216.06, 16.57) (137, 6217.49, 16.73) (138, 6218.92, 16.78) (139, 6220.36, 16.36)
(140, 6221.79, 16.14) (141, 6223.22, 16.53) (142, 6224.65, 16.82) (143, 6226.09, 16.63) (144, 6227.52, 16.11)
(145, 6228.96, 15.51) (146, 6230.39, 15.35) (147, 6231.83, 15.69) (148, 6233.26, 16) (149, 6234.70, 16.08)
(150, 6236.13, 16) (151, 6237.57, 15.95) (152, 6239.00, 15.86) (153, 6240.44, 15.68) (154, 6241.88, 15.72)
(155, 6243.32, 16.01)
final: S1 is 0.95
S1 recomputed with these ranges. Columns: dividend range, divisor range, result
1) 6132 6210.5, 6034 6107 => 0.95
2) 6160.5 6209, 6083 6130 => 0.94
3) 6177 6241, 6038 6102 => 0.91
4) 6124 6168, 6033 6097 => 0.95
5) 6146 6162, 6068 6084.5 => 0.95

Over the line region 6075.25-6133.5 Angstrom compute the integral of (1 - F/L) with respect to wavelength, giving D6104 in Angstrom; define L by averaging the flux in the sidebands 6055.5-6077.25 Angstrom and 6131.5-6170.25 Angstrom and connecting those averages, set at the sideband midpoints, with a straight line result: -2.2 Angstrom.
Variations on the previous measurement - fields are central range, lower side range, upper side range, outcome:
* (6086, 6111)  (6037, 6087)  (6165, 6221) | -1.33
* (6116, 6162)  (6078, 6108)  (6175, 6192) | 0.87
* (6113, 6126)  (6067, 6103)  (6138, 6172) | 0.66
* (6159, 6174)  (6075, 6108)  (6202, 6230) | 0.51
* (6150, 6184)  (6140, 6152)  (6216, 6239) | 0.29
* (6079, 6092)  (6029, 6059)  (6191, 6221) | -1.32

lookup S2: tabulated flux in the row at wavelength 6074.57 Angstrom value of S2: 19.22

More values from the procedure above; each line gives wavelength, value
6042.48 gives 18.49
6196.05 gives 16.27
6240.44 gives 15.68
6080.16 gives 18.71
